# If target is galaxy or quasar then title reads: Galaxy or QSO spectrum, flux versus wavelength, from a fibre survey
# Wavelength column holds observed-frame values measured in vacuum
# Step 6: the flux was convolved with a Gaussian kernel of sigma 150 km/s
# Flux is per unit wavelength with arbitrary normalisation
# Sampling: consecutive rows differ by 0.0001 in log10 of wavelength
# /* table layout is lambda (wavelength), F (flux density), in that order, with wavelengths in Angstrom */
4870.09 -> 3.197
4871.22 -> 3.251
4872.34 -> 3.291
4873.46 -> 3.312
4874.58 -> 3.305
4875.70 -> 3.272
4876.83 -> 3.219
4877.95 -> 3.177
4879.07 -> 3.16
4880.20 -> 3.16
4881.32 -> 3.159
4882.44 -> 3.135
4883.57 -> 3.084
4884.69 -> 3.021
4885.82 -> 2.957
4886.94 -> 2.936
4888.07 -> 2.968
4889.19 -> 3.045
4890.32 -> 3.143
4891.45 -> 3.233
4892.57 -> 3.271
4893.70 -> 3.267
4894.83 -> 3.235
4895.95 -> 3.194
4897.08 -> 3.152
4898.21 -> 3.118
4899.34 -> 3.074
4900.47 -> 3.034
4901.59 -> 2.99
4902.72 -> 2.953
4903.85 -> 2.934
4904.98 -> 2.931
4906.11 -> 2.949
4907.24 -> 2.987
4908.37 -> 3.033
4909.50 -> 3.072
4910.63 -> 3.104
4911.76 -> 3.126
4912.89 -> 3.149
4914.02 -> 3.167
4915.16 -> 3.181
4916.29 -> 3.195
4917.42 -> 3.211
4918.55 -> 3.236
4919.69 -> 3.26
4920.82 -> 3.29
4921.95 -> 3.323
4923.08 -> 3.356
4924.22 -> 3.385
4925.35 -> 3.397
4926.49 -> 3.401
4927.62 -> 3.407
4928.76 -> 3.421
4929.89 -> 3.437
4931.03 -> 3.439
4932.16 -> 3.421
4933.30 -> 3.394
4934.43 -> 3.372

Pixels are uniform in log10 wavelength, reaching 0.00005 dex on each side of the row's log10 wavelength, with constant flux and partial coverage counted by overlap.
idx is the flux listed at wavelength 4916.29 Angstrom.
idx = 3.195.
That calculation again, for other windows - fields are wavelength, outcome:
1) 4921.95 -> 3.323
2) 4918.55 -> 3.236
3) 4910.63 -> 3.104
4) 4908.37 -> 3.033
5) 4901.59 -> 2.99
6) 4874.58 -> 3.305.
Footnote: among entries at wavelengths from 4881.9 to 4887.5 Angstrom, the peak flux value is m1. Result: 3.135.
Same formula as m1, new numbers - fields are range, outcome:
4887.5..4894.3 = 3.271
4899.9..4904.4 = 3.034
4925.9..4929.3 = 3.421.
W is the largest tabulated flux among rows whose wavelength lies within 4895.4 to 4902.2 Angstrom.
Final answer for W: 3.194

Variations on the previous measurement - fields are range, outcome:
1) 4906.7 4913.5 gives 3.149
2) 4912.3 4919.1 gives 3.236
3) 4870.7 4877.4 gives 3.312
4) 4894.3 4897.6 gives 3.235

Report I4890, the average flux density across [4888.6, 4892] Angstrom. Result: 3.14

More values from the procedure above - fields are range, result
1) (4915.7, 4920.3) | 3.23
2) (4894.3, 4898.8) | 3.17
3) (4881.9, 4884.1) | 3.1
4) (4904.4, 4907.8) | 2.95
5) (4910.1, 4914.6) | 3.13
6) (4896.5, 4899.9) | 3.11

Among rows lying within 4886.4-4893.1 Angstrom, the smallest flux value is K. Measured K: 2.936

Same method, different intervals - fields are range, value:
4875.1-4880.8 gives 3.16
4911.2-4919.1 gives 3.126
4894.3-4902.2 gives 2.99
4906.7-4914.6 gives 2.987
